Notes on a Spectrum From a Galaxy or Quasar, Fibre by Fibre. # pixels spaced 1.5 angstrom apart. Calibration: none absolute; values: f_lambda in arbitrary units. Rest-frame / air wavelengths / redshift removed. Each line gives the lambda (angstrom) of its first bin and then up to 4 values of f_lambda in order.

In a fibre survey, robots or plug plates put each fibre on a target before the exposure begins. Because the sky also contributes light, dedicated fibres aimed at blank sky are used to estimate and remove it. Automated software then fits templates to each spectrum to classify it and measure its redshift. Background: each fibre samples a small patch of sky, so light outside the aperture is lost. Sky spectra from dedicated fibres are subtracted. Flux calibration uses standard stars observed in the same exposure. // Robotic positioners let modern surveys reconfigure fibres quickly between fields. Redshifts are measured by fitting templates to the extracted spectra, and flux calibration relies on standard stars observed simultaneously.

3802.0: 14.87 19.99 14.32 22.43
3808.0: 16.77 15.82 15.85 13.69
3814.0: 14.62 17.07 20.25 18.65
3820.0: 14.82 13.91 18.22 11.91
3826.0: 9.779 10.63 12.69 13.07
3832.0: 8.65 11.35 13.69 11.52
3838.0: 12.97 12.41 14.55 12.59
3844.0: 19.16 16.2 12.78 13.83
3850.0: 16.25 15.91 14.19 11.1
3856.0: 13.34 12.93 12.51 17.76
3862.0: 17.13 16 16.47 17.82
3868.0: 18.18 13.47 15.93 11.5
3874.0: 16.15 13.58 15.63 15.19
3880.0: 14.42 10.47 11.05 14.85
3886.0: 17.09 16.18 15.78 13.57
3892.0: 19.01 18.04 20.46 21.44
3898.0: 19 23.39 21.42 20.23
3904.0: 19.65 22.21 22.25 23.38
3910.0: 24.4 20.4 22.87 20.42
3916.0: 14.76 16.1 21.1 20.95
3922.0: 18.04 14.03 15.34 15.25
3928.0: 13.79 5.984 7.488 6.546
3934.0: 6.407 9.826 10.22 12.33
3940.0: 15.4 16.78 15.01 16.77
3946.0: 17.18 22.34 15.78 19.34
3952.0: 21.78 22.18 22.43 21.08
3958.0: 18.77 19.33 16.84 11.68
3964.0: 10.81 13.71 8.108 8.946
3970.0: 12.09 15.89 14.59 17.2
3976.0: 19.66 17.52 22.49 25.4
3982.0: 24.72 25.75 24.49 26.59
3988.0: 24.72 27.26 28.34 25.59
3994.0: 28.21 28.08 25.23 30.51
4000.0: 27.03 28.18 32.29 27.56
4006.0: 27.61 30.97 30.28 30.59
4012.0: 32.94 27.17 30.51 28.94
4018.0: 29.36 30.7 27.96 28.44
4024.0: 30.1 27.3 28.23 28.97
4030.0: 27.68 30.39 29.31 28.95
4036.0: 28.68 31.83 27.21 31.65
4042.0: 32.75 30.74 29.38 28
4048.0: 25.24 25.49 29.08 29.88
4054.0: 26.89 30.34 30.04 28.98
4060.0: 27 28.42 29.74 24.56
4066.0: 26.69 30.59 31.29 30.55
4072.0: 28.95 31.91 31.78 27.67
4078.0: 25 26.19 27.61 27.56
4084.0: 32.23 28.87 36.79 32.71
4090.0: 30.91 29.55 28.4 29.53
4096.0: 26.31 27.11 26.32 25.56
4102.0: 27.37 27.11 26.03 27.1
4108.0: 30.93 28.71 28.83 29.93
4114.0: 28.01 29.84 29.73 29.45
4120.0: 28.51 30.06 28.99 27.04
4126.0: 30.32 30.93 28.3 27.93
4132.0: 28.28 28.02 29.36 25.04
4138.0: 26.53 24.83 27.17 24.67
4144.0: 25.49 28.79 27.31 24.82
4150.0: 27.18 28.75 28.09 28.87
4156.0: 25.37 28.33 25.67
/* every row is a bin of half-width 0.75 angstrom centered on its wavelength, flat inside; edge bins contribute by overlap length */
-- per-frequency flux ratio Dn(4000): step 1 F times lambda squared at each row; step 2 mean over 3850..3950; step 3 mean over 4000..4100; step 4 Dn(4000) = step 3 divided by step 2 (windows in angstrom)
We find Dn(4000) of 1.95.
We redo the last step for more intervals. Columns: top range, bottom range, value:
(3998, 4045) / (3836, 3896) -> 2.13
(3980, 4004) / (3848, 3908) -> 1.74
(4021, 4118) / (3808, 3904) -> 2.11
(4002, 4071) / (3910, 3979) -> 1.93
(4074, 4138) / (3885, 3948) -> 1.86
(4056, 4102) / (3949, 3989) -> 1.63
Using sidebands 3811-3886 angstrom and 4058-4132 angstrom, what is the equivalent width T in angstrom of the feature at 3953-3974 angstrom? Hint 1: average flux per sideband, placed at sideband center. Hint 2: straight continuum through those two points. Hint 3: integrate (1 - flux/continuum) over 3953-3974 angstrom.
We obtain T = 5.6 angstrom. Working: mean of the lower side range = 14.3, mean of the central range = 15.4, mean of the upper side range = 28.8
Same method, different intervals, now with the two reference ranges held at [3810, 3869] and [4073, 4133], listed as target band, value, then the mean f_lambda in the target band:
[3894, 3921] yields -3.9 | 20.8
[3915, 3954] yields 9.2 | 15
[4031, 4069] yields -4.3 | 28.9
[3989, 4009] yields -4.4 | 28.3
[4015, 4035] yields -3.6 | 29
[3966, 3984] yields 3.6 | 17.5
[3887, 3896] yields 0.0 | 17.3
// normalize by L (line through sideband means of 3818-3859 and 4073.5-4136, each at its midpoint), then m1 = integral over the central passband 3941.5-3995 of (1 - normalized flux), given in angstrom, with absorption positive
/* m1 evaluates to 4.0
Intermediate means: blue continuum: 13.5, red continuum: 28.8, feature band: 19.5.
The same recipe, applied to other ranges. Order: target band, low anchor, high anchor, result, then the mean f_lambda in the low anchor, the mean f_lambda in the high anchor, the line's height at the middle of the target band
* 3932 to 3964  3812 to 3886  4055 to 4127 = 6.8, 14.3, 28.9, 20.3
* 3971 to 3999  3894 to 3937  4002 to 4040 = 1.7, 17.3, 29.4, 25.2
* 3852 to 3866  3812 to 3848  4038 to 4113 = 0.9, 14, 28.8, 15.7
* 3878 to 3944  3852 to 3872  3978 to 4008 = 9.7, 15.1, 26.9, 19.5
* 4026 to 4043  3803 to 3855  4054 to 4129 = -2.5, 14.6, 28.9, 25.8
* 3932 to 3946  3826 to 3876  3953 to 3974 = 2.4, 14.1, 15.4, 15.1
